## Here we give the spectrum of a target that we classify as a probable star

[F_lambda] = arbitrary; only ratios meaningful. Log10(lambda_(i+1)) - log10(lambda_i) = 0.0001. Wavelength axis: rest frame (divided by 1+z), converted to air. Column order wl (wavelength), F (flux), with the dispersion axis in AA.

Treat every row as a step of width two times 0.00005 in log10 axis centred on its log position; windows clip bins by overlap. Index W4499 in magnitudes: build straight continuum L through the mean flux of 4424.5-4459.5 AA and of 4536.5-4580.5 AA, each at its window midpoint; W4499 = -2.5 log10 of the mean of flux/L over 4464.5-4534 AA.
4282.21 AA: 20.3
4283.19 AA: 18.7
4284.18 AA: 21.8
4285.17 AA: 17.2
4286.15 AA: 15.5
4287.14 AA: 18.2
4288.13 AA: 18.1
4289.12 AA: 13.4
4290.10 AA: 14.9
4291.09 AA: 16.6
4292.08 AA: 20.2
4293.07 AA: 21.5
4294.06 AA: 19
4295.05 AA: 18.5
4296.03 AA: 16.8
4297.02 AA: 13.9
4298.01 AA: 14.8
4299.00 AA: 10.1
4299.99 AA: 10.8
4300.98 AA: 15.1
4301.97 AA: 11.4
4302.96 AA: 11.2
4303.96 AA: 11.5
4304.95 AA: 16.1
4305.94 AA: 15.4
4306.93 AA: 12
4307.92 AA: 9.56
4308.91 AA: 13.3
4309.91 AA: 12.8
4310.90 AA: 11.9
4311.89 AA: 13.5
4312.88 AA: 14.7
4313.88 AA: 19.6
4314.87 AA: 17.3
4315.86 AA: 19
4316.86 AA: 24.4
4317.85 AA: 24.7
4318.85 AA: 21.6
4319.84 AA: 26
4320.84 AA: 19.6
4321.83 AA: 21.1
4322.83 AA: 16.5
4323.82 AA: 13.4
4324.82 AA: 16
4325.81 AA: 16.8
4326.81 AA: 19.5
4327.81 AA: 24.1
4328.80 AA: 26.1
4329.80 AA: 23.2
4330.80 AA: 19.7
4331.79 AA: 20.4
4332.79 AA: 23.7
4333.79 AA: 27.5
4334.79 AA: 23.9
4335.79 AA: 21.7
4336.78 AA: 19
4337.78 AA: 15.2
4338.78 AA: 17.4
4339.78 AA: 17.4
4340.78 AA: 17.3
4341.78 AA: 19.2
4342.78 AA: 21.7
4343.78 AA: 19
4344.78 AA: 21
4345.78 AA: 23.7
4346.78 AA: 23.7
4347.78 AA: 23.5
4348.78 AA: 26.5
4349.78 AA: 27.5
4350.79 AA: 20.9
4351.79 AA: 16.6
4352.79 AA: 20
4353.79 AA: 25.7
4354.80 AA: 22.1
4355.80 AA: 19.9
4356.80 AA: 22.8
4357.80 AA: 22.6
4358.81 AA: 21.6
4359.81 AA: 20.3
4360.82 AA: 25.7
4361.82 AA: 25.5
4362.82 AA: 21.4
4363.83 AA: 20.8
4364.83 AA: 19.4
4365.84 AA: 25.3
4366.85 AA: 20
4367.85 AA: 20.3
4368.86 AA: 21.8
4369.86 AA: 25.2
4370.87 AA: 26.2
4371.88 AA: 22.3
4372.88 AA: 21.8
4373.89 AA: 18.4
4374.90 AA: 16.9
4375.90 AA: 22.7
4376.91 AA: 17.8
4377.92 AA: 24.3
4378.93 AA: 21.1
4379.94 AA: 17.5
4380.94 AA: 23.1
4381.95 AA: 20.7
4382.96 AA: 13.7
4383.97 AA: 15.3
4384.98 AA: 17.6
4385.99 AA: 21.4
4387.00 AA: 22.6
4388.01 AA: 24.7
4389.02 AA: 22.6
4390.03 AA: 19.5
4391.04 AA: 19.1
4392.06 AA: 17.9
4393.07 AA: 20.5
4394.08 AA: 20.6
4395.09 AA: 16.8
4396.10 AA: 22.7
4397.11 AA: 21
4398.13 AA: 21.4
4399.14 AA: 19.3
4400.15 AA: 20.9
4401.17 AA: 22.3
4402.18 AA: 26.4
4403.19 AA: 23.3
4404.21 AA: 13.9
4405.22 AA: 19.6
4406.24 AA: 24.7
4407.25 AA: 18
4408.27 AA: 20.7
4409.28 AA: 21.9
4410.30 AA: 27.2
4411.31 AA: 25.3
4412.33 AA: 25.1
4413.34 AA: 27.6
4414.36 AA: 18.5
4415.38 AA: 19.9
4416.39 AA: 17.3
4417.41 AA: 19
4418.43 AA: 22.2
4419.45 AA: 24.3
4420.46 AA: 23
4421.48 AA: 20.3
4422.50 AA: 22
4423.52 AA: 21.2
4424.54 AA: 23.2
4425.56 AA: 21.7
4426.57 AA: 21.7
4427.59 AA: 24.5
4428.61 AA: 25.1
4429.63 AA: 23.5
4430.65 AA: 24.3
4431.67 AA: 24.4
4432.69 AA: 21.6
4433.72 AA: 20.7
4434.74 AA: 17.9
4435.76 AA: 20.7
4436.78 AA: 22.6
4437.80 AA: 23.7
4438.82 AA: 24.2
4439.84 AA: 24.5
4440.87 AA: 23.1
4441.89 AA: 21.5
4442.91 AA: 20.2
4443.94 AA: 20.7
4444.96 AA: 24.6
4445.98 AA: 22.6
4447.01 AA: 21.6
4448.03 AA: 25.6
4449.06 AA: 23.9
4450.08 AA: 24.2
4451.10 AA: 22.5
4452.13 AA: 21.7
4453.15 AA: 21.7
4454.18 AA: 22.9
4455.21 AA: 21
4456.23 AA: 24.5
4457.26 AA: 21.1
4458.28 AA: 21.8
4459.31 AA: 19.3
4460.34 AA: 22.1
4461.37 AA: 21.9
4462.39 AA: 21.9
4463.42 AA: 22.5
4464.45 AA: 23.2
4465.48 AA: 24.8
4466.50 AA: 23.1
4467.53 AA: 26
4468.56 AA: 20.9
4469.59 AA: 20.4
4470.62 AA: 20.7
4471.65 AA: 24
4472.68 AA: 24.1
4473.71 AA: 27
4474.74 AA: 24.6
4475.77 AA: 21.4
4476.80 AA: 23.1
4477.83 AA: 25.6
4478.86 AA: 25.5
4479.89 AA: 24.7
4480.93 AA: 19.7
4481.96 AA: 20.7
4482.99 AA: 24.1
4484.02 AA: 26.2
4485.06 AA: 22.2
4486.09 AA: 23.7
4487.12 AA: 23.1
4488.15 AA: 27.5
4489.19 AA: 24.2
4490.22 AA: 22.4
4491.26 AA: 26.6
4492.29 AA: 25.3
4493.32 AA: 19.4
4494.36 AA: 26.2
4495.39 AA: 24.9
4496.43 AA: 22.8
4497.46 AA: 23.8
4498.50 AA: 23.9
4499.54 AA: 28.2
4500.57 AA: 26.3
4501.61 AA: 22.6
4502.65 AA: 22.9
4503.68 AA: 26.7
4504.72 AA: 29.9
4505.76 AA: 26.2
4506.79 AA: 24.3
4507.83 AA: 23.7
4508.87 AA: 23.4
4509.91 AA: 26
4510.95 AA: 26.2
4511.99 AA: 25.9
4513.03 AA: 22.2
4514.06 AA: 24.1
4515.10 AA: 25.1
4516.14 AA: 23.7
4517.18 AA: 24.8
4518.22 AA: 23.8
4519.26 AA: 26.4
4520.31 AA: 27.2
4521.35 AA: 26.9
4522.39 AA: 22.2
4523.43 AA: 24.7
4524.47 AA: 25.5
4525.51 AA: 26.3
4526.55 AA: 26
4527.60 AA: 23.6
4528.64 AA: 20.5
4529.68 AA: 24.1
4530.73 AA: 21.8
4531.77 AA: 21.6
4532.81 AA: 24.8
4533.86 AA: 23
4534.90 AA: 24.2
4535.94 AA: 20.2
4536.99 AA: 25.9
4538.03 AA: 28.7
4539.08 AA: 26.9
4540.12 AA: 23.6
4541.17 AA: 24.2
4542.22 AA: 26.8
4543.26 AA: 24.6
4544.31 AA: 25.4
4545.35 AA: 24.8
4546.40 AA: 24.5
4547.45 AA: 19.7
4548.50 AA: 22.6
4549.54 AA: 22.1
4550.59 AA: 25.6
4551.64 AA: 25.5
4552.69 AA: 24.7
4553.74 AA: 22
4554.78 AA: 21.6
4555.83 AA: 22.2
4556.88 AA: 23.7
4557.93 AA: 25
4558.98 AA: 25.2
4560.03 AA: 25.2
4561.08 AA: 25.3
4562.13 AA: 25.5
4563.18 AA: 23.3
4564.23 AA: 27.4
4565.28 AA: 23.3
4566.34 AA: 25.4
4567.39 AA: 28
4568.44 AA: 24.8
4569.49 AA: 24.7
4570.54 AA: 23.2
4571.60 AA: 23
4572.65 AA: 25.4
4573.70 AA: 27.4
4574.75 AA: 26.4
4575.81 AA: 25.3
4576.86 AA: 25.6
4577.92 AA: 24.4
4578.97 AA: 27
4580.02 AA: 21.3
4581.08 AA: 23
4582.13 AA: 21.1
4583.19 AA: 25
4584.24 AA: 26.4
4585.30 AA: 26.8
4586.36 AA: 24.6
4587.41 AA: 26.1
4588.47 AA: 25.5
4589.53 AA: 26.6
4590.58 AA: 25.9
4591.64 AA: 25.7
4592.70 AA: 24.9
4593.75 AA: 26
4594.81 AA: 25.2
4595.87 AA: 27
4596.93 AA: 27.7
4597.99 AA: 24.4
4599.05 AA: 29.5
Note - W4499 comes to -0.028 mag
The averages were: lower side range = 22.6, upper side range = 24.7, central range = 24.2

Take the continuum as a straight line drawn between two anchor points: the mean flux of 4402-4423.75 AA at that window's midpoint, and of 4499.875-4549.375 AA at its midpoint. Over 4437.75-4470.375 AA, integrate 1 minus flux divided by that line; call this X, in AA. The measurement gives 0.3 AA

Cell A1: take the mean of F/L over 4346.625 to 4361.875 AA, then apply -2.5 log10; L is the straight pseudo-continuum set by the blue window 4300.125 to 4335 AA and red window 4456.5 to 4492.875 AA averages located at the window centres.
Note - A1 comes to -0.182 mag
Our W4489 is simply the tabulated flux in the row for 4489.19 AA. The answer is 24.2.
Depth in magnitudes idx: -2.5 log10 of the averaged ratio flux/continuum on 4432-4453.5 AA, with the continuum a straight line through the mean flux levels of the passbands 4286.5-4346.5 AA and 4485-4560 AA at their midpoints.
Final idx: -0.02 mag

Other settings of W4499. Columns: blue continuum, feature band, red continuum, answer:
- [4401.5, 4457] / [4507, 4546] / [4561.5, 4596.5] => -0.02 mag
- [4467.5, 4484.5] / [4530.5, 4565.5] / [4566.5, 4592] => 0.02 mag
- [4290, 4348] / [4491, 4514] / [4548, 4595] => -0.09 mag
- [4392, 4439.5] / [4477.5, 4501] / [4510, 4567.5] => -0.04 mag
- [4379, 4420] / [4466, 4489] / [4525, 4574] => -0.04 mag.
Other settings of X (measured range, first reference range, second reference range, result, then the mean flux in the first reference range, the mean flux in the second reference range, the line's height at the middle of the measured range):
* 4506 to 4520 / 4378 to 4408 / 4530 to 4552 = -0.76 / 20.3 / 24.1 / 23.4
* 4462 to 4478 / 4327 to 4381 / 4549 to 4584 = -0.04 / 21.7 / 24.5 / 23.2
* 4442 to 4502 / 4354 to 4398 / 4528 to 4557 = -1.78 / 21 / 23.8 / 22.6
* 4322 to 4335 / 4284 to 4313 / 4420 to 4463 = -3.35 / 14.9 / 22.4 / 16.5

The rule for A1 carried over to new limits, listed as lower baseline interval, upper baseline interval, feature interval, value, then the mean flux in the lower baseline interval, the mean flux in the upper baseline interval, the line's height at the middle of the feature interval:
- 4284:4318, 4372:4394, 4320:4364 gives -0.19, 15.7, 20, 17.9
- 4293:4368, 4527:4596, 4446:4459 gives -0.03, 19.2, 24.5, 22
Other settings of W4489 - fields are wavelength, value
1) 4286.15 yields 15.5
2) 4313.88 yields 19.6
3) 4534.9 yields 24.2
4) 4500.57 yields 26.3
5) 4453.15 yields 21.7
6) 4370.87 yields 26.2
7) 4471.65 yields 24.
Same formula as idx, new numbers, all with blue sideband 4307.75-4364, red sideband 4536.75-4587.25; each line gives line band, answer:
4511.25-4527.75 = -0.05 mag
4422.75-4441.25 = -0.02 mag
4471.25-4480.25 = -0.06 mag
